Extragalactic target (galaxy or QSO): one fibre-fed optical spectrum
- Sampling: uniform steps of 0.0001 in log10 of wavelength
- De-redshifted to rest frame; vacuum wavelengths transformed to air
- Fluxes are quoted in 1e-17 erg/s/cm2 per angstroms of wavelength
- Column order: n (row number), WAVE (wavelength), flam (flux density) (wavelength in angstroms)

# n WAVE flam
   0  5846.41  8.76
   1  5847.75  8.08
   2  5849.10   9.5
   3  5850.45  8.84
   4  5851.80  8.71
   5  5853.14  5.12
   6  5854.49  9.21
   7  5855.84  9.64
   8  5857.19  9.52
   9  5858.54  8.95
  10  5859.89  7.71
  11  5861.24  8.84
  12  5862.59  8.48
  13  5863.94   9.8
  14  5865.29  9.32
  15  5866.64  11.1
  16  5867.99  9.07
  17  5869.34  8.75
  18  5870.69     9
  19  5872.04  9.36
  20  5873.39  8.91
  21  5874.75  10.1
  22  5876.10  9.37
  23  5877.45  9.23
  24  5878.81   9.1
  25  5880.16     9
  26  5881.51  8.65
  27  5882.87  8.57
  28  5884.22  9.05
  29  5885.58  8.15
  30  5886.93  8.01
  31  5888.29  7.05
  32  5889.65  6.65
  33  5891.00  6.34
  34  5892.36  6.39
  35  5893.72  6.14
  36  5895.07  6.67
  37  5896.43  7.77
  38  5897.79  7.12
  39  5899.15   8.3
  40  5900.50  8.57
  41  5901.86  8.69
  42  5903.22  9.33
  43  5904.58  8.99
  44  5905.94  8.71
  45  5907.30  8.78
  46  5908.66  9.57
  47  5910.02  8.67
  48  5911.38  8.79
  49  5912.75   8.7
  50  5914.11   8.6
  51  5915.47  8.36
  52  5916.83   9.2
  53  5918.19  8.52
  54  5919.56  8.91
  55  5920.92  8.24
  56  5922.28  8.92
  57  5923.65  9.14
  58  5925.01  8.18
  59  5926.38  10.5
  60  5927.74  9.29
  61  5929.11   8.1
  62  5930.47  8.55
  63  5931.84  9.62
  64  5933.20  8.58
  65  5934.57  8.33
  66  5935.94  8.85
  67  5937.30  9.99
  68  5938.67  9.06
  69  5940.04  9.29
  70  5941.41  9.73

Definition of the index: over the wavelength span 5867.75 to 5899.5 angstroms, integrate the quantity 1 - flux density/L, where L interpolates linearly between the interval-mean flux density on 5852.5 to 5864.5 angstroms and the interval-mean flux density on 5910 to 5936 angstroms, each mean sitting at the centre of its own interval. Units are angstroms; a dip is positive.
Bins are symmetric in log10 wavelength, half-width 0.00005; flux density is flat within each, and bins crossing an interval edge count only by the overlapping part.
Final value 1.8 angstroms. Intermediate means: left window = 8.58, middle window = 8.18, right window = 8.8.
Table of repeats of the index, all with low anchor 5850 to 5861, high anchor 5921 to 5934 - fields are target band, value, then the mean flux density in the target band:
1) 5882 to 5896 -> 2.2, 7.33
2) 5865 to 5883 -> -1.4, 9.27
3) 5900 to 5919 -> 0.0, 8.82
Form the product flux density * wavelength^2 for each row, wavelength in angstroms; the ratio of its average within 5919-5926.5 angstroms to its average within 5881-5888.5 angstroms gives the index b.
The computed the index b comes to 1.08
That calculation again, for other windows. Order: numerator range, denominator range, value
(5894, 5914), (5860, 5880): 0.92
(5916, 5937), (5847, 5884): 1.01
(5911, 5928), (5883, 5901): 1.20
